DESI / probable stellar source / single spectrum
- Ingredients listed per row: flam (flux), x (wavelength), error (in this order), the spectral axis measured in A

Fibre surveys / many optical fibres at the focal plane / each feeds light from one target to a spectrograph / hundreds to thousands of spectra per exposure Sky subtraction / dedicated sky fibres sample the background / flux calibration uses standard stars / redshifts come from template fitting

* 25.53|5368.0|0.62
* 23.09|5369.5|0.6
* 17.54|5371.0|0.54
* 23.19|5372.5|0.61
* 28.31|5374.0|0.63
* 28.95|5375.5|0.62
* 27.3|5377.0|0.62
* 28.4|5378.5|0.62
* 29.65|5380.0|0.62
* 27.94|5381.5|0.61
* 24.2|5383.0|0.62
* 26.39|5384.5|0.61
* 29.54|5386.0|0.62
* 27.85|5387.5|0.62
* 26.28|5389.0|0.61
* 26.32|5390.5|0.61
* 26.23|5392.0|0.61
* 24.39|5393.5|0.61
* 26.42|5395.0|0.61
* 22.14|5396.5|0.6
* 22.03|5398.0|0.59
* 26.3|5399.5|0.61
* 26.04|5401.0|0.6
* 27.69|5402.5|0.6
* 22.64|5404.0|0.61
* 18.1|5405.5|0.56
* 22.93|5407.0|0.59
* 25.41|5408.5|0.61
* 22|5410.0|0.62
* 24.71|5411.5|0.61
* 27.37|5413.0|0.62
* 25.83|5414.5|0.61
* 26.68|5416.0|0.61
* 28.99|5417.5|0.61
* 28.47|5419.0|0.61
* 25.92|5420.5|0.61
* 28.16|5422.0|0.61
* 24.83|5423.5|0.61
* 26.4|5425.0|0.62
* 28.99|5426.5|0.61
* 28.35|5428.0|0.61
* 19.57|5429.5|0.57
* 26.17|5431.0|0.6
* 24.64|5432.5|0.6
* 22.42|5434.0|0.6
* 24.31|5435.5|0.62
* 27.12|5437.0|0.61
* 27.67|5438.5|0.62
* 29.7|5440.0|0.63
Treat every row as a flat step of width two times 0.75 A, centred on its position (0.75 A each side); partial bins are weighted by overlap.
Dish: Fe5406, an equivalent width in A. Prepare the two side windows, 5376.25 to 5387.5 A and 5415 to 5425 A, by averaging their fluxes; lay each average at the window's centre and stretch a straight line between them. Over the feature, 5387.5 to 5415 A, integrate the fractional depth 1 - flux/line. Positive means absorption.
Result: 2.70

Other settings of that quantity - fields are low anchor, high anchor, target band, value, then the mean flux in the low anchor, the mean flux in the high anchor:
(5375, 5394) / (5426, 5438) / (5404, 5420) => 0.6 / 27.2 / 25.2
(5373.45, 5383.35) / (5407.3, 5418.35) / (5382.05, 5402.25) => 1.0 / 28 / 25.8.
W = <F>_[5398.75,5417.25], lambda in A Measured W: 24.8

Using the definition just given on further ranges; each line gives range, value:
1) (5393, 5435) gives 25.1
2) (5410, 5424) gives 26.6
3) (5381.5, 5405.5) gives 25.5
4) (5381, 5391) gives 26.9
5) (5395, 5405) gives 24.5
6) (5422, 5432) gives 25.9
